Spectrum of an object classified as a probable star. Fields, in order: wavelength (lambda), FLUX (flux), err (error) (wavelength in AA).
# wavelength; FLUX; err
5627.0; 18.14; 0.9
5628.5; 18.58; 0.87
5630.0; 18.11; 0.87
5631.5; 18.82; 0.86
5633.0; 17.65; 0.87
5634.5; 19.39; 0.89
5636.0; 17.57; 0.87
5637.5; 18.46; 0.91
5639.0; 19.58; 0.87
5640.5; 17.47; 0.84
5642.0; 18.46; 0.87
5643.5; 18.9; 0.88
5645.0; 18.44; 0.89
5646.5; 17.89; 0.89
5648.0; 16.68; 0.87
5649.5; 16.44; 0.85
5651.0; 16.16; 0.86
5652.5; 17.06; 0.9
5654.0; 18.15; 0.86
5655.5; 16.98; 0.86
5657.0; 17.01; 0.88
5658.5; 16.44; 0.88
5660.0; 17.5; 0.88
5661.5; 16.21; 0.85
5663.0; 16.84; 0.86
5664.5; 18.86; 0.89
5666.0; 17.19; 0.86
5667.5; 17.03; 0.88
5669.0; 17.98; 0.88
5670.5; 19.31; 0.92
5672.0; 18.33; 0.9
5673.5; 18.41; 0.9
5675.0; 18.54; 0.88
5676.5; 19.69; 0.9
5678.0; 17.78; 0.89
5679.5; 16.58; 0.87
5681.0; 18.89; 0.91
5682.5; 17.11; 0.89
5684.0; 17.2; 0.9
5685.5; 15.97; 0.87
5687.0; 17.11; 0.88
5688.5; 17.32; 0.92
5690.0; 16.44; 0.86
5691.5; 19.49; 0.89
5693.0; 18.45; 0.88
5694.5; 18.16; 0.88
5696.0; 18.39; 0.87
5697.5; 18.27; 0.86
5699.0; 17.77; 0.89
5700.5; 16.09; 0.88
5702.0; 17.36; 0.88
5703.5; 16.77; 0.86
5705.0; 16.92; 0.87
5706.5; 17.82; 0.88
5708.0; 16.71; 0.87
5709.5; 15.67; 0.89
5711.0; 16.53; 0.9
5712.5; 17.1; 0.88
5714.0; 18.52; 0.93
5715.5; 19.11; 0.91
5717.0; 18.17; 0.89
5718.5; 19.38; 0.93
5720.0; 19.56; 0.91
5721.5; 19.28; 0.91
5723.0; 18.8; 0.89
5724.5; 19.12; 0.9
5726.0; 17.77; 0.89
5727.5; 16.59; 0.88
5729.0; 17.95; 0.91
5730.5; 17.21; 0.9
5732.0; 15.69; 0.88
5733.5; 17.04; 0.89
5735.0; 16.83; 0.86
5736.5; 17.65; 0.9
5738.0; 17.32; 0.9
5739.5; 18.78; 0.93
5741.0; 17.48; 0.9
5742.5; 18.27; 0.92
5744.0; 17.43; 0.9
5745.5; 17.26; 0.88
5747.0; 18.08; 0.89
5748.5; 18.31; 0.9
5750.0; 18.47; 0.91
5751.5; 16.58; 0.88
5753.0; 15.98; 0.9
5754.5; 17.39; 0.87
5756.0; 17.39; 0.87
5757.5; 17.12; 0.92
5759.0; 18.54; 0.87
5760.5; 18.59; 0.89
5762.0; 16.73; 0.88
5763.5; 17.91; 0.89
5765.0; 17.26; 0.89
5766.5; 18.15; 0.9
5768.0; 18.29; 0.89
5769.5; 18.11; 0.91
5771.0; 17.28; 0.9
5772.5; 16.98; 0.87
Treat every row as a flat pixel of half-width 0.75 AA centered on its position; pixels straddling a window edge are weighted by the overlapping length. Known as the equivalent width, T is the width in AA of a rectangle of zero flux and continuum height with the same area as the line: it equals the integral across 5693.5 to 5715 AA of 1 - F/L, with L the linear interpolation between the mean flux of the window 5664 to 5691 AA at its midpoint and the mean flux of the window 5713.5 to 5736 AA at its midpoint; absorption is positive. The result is 0.7 AA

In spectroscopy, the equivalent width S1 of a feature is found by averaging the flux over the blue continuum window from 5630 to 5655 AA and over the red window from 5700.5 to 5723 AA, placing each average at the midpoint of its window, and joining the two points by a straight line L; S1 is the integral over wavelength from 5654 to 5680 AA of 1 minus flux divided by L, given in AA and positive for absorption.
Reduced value 0.2 AA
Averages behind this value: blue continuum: 17.9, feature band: 17.7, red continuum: 17.8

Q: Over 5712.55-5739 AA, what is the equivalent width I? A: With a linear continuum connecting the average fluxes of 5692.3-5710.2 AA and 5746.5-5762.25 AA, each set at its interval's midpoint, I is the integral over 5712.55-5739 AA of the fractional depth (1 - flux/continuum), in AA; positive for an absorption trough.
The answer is -0.8 AA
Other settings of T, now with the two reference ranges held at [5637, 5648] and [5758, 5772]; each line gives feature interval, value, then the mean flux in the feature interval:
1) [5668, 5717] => 1.2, 17.7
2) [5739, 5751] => 0.0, 18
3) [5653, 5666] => 0.7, 17.2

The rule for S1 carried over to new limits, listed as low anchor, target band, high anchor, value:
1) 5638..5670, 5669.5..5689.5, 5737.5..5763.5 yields -0.3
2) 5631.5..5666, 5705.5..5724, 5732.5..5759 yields -0.5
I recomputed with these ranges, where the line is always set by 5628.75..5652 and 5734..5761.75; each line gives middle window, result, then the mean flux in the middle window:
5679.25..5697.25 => 0.2 AA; 17.6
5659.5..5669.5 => 0.3 AA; 17.4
